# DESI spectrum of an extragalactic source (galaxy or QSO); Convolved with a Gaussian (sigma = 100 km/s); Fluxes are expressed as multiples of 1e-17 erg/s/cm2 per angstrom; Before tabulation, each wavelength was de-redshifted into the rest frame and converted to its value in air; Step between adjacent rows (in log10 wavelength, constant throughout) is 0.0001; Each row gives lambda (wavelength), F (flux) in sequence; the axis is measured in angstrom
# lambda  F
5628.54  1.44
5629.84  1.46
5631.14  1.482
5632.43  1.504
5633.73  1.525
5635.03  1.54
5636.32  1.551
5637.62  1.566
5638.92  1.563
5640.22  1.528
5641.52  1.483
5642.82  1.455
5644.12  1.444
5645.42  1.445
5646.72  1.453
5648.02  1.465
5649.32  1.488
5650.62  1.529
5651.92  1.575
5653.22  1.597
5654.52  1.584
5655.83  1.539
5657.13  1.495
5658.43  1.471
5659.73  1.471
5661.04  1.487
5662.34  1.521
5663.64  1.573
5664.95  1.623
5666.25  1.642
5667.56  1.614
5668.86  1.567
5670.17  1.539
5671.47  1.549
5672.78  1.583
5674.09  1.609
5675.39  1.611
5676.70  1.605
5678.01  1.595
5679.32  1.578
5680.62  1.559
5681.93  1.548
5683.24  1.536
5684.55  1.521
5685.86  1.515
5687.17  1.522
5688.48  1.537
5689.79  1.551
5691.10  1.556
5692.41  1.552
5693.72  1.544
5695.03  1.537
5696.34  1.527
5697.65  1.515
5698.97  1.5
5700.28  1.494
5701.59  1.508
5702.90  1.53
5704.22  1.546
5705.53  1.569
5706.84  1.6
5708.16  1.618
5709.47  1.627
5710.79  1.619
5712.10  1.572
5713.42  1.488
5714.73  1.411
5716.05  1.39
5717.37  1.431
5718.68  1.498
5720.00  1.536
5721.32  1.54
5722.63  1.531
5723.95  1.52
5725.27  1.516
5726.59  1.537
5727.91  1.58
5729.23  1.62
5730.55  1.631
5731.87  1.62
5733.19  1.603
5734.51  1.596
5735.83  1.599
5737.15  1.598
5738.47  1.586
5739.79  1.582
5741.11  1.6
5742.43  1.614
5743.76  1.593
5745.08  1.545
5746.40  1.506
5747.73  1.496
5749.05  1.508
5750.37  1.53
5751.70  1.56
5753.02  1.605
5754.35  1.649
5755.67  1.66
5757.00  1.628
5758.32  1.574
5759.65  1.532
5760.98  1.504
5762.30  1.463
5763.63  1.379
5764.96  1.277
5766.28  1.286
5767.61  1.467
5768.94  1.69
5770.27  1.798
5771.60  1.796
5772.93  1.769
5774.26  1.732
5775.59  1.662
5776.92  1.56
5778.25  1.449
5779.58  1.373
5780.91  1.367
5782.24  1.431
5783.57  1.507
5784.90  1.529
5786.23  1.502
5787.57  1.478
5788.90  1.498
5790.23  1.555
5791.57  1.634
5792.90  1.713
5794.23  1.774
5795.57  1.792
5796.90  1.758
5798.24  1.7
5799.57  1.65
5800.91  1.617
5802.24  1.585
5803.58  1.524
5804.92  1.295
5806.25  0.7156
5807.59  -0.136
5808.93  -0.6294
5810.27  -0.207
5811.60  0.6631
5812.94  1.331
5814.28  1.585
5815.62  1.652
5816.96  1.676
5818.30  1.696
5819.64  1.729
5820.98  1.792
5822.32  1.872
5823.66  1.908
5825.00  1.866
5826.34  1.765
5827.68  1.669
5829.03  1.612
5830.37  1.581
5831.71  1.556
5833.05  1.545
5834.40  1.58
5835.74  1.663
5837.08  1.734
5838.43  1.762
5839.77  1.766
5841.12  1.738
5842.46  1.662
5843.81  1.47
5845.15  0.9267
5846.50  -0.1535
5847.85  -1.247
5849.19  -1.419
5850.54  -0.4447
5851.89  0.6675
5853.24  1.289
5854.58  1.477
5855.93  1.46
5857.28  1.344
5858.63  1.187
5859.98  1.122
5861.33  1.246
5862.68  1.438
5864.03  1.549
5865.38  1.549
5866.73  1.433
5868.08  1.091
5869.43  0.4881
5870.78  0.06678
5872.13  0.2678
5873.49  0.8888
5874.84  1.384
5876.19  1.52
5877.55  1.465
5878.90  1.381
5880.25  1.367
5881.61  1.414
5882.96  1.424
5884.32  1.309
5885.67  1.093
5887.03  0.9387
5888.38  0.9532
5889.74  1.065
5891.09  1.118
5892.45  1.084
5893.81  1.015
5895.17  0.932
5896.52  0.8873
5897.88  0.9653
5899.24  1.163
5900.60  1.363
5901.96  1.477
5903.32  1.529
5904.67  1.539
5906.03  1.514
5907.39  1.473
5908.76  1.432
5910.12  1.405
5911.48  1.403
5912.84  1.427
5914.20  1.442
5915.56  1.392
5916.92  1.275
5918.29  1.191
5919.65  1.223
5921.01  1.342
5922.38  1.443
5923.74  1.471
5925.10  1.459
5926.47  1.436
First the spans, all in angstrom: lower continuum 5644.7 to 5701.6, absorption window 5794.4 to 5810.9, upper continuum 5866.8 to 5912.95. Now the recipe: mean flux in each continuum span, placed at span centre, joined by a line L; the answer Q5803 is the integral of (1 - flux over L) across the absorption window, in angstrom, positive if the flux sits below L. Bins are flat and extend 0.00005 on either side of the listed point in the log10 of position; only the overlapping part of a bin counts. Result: 3.1 angstrom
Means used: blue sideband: 1.54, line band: 1.08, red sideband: 1.17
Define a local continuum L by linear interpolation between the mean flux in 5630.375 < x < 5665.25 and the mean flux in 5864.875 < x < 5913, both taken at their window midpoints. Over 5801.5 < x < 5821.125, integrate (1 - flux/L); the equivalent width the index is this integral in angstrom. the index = 3.4 angstrom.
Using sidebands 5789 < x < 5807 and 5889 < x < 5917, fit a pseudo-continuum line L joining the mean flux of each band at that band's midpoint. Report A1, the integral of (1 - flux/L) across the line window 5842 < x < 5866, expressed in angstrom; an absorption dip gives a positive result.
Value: 9.7 angstrom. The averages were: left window 1.55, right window 1.28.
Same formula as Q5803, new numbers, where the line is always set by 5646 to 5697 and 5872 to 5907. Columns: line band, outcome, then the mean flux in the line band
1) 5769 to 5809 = -2.9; 1.47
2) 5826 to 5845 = -4.9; 1.63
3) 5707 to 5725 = -0.5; 1.52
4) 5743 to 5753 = -0.8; 1.54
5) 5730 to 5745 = -1.6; 1.6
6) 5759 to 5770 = -0.5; 1.46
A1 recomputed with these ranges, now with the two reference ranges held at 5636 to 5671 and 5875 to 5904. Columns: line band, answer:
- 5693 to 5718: -1.2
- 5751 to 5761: -1.4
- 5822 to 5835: -4.0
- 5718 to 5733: -1.3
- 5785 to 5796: -2.1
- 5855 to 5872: 1.5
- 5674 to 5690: -0.7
